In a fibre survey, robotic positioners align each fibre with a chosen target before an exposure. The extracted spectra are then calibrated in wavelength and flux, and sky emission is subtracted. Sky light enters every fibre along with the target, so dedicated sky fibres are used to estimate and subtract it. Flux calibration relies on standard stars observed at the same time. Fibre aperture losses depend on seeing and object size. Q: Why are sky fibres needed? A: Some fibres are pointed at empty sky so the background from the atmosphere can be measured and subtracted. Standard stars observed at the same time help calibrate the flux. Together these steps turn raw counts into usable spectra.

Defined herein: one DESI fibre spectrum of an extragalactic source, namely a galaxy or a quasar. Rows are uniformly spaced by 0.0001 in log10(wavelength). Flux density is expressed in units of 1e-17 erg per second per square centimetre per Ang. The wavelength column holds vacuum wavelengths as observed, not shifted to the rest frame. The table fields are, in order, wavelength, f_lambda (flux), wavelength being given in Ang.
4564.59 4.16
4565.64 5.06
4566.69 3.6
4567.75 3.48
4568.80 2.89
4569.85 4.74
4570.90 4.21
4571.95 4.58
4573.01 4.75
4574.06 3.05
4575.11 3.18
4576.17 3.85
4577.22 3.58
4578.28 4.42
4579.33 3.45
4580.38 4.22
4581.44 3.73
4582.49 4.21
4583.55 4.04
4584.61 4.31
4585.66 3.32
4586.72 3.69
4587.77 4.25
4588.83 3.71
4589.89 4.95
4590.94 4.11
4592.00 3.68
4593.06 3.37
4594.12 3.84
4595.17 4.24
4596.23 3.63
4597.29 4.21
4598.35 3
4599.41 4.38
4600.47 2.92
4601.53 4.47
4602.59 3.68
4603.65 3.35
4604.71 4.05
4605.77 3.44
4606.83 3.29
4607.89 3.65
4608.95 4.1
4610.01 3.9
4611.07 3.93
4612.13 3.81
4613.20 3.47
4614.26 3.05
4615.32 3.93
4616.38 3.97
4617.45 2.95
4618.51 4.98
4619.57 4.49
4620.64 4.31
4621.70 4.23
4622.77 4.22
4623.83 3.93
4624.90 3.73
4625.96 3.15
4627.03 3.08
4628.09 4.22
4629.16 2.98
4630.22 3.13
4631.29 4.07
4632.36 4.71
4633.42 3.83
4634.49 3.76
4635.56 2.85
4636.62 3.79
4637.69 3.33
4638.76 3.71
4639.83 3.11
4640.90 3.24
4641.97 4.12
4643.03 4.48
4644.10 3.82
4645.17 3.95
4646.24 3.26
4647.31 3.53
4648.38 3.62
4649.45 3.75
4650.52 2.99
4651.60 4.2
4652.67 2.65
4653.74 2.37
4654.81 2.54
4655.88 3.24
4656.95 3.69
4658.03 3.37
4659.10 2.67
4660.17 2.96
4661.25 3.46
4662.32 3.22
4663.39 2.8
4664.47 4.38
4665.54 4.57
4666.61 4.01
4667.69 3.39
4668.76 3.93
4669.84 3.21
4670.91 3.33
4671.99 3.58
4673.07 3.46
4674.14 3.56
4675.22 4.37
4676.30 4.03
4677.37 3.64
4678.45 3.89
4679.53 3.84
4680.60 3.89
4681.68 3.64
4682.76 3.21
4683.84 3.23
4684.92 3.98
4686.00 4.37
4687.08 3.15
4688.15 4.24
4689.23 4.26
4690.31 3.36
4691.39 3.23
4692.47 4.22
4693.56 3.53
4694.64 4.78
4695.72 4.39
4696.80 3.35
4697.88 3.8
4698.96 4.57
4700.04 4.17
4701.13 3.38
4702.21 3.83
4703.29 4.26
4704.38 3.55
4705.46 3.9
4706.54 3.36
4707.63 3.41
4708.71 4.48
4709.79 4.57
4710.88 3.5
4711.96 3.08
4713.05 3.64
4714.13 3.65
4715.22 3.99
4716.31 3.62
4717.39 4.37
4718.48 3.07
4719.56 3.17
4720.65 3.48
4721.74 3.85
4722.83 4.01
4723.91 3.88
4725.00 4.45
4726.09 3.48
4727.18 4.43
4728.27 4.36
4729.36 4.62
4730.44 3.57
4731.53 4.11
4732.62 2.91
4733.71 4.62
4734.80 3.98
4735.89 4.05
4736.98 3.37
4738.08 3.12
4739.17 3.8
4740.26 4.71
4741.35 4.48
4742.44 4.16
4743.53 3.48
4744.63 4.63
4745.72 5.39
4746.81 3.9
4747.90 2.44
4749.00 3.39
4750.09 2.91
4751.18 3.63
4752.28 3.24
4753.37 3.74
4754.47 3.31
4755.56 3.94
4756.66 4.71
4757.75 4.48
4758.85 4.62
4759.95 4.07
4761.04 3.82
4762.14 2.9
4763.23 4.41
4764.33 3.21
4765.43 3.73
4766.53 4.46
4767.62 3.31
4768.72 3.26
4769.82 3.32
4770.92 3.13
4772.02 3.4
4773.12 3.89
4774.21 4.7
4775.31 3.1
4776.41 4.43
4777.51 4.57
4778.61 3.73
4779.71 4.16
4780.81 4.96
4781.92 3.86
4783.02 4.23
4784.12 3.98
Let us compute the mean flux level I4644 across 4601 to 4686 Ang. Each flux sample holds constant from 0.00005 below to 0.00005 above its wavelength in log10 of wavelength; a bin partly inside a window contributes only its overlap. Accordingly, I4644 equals 3.65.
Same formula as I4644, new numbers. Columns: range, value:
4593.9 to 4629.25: 3.79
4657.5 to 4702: 3.72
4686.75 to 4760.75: 3.87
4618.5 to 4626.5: 4.07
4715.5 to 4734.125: 3.88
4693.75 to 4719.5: 3.84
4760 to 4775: 3.66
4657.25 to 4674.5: 3.5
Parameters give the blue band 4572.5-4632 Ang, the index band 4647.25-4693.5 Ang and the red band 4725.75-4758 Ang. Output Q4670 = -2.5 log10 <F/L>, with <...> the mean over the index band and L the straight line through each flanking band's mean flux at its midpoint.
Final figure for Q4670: 0.09 mag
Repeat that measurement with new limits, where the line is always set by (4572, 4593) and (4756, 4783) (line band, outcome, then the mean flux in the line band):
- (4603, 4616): 0.073 mag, 3.67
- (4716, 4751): 0.017 mag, 3.87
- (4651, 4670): 0.165 mag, 3.37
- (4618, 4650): 0.041 mag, 3.78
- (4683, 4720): 0.035 mag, 3.8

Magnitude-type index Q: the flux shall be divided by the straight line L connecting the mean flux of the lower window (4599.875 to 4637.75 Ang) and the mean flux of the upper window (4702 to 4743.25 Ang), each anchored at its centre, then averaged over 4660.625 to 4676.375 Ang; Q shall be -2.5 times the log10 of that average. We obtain 0.04 mag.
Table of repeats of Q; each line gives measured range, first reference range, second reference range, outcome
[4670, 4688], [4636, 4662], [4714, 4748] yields -0.03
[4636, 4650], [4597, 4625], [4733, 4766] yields 0.05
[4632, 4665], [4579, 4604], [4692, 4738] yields 0.12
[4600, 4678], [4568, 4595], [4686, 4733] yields 0.08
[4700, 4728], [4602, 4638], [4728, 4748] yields 0.05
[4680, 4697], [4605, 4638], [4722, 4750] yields 0.02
